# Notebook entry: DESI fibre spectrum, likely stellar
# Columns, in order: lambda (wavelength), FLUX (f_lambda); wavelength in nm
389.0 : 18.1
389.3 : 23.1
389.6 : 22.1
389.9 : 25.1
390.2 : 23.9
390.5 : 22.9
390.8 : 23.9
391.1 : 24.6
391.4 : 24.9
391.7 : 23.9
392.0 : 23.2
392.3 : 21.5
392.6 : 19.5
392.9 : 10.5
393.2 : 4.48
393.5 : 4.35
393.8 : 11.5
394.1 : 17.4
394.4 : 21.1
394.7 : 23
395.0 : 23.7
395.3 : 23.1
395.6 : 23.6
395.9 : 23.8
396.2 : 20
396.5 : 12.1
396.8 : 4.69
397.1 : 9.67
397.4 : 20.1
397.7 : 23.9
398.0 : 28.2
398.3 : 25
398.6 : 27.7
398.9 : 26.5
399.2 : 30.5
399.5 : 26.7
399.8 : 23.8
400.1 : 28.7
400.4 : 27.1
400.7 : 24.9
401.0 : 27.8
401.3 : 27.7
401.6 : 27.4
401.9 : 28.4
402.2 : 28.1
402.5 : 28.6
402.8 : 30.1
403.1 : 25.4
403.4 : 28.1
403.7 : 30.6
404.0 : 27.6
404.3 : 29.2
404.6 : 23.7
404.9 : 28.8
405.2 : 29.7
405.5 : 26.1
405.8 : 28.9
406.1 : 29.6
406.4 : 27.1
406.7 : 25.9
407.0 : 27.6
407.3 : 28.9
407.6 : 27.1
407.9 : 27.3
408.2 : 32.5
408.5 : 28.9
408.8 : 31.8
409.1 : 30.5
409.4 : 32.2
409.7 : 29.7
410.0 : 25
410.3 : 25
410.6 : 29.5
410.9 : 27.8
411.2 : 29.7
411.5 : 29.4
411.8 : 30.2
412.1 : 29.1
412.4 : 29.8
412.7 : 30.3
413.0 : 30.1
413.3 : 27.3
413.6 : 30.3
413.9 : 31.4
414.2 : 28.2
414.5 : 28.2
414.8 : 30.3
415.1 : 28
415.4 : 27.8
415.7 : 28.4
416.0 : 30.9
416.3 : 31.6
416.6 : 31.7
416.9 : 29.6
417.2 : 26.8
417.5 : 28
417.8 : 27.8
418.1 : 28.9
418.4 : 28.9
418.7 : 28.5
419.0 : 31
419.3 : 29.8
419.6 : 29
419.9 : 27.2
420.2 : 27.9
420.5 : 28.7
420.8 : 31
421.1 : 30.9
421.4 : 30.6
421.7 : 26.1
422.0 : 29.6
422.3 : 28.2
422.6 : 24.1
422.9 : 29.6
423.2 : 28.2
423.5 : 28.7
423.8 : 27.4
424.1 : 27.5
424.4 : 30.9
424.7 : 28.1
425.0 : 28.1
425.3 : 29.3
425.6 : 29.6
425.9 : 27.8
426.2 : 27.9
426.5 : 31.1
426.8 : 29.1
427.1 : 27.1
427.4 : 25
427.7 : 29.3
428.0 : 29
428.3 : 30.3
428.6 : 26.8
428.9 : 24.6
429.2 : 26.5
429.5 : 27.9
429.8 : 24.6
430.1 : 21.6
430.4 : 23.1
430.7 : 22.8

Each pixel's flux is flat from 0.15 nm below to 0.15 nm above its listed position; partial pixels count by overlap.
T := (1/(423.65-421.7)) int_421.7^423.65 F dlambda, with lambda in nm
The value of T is 27.9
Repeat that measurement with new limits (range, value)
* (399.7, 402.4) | 27.2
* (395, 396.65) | 20.8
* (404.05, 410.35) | 28.4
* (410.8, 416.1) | 29.3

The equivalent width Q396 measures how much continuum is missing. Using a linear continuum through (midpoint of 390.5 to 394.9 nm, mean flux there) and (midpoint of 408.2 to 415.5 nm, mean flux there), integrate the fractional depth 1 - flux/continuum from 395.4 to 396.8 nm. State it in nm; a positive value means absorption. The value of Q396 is 0.13 nm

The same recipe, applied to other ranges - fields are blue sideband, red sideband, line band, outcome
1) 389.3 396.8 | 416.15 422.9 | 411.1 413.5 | -0.287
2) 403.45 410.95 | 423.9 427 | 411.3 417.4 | -0.180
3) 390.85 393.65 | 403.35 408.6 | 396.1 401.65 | -0.072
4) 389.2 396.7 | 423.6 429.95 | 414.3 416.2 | -0.286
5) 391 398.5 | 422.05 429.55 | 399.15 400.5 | -0.458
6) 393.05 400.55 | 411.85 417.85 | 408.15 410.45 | -0.239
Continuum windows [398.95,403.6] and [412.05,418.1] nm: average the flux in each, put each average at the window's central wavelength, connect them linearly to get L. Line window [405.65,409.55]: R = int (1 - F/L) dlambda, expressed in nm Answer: -0.103 nm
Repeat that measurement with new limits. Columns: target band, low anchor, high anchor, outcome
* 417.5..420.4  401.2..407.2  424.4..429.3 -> -0.065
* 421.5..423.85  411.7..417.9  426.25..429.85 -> 0.045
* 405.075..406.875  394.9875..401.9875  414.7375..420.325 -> -0.153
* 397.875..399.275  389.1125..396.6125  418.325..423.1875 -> -0.365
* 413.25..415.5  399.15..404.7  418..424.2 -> -0.060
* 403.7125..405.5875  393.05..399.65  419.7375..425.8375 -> -0.450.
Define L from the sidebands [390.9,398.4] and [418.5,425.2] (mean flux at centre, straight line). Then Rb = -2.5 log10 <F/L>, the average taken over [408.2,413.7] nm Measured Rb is -0.188 mag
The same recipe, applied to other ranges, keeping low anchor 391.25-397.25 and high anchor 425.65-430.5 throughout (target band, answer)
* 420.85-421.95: -0.17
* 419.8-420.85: -0.15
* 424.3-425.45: -0.11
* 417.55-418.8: -0.18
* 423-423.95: -0.10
